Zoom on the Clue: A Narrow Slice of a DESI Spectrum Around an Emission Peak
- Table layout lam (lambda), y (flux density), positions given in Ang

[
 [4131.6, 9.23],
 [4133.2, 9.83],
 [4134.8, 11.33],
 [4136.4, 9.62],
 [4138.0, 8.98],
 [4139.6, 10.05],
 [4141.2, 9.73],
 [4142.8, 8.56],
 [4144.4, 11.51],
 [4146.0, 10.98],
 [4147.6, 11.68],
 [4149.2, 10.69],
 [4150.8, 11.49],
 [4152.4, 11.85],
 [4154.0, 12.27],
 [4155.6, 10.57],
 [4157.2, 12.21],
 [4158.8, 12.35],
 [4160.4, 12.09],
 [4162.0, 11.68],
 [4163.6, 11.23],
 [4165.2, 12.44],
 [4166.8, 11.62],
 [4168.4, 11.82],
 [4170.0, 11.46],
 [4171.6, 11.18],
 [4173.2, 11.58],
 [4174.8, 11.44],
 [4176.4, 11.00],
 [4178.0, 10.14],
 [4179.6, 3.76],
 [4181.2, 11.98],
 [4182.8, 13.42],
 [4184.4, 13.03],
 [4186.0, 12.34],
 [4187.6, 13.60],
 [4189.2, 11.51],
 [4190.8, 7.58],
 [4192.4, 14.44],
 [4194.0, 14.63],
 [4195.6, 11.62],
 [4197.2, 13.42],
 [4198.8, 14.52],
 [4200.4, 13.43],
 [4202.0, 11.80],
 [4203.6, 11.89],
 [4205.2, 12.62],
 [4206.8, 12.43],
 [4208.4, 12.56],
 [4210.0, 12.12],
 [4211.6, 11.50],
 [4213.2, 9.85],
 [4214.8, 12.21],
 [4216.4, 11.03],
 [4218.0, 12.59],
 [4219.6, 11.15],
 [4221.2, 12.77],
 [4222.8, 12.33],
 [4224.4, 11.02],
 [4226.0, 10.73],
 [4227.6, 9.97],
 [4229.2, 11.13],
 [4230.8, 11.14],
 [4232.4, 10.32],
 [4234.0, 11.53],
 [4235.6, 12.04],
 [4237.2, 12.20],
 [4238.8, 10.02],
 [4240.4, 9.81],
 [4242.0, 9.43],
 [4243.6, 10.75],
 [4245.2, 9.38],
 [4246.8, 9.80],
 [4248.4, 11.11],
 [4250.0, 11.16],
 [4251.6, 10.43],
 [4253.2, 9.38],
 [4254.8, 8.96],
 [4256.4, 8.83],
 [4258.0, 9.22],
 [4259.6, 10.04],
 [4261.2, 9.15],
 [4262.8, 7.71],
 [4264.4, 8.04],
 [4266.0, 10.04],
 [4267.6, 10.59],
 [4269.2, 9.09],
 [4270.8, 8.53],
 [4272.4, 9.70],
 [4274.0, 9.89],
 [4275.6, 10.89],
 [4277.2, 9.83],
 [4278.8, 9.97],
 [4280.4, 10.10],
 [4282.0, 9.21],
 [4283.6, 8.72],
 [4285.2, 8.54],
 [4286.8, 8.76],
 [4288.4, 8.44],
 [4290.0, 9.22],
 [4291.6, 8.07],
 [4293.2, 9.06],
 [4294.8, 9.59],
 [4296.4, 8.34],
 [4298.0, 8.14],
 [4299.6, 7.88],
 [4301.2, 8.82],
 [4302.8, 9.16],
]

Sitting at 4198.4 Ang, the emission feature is C III] 1909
